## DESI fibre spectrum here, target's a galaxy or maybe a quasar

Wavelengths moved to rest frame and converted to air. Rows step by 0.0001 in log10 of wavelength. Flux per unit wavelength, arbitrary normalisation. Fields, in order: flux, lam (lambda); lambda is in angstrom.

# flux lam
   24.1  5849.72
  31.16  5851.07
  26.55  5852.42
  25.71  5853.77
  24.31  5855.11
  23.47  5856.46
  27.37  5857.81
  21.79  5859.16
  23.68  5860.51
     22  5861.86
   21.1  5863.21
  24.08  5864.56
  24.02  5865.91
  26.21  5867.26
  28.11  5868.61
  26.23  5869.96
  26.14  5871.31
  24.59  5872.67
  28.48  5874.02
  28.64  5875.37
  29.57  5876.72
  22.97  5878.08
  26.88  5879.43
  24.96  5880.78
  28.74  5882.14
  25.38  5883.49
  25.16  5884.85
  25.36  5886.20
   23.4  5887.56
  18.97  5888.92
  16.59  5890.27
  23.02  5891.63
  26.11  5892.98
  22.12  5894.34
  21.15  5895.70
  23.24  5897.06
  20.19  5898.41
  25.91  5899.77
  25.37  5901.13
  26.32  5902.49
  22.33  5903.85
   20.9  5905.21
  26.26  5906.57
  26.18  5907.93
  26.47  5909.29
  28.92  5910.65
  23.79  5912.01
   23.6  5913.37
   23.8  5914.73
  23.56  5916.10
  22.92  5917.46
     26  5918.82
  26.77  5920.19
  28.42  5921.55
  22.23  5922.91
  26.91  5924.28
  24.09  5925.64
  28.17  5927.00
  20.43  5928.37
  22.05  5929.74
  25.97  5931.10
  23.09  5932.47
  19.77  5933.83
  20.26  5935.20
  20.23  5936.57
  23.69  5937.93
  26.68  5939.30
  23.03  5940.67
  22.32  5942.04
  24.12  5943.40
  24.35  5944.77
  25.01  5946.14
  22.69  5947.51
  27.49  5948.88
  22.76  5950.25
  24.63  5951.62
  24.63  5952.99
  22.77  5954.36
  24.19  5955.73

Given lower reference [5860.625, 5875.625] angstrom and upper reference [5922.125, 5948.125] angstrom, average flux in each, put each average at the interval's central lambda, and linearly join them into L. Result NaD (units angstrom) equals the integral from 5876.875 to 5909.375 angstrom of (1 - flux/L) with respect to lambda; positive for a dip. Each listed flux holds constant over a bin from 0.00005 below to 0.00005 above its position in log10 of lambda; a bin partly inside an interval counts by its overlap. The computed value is 0.8 angstrom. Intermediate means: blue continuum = 25.3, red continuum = 23.5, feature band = 24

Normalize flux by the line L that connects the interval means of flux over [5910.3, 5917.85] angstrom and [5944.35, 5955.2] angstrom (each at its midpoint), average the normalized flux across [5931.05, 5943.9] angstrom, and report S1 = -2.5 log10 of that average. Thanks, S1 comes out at 0.07 mag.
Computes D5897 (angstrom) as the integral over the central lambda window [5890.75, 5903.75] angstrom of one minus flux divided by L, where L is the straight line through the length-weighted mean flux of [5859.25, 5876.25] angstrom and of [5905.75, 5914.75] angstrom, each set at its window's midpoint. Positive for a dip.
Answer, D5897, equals 1.0 angstrom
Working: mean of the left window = 25.2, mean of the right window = 25.6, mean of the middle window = 23.5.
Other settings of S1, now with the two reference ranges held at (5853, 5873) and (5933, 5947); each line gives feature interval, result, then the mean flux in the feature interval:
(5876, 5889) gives -0.05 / 25.4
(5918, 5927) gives -0.11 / 25.9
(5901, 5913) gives -0.07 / 25.1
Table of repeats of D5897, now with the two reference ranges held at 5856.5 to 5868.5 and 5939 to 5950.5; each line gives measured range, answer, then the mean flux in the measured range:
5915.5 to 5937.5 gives 0.35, 23.8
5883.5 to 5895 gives 0.62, 22.7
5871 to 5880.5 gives -1.06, 26.7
